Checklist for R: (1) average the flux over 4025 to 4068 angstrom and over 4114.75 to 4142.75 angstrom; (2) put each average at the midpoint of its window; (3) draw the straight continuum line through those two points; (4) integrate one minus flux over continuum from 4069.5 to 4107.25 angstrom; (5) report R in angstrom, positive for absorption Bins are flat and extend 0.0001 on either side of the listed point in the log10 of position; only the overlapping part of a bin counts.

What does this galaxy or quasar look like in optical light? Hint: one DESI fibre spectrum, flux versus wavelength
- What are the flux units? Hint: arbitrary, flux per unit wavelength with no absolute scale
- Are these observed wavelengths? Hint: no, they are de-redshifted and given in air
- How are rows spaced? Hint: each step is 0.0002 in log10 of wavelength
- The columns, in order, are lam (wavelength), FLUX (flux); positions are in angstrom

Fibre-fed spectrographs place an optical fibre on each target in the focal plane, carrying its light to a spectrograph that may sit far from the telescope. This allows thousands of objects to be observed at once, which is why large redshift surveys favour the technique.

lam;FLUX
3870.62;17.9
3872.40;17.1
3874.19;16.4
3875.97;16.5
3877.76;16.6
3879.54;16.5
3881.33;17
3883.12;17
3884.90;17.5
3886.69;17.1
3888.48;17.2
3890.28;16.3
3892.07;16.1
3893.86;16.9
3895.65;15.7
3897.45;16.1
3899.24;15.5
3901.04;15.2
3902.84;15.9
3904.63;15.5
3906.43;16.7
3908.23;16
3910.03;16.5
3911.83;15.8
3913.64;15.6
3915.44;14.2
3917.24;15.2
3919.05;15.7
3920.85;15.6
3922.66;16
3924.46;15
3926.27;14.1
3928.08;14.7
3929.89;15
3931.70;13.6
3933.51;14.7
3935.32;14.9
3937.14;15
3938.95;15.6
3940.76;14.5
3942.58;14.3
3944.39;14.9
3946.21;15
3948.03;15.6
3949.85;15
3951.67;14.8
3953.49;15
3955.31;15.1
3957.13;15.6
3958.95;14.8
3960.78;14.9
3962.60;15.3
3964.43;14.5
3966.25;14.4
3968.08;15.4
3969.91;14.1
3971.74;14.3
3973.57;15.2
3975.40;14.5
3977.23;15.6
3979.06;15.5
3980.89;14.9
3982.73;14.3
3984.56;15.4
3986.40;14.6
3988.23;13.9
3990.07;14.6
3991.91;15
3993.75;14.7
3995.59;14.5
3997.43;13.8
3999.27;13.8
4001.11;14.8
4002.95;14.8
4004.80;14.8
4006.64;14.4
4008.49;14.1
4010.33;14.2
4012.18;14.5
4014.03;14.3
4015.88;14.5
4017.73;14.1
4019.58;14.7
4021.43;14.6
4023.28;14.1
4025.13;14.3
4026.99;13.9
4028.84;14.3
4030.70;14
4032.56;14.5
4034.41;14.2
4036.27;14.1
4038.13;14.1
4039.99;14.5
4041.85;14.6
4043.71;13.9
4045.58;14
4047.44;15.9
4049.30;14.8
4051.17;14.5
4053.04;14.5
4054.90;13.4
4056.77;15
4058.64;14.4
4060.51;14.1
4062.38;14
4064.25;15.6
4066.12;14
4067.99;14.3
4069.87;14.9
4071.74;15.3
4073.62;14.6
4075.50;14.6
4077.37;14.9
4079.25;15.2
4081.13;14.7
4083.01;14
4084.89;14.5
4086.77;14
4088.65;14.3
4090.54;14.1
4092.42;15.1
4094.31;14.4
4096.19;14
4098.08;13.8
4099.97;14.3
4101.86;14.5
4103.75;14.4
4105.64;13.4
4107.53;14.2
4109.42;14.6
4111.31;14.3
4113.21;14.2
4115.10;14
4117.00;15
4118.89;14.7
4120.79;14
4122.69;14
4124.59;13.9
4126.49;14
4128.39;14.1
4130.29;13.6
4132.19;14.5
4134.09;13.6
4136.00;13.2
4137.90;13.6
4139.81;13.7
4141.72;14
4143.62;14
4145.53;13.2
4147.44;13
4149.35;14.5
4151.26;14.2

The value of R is -0.7 angstrom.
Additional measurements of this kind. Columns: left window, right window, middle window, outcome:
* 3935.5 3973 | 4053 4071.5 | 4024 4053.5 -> 0.4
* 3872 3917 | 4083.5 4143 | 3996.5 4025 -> 1.4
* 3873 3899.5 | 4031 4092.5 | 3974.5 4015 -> 1.9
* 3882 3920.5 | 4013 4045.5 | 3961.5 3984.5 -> 0.3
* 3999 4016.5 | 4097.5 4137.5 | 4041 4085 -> -0.9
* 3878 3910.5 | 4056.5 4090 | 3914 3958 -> 2.7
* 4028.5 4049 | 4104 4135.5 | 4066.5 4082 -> -0.6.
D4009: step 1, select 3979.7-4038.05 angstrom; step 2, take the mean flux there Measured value 14.4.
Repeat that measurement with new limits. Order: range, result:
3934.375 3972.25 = 14.9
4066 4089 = 14.6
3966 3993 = 14.8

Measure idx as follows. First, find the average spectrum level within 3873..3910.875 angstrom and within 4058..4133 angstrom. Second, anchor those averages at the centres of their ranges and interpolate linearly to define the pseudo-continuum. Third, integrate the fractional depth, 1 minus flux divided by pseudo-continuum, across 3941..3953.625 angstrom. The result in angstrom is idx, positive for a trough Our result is 0.7 angstrom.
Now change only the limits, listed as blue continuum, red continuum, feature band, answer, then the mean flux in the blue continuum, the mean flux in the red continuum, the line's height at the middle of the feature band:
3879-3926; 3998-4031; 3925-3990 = 1.6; 16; 14.3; 15.2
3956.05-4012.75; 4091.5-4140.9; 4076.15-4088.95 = -0.2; 14.7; 14.1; 14.3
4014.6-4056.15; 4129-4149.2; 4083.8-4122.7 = -1.0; 14.3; 13.7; 13.9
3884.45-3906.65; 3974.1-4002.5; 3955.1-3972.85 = 0.3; 16.2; 14.7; 15.1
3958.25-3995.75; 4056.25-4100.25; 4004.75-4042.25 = 0.9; 14.8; 14.5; 14.7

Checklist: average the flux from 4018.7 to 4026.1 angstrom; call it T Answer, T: 14.4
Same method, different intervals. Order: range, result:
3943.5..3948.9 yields 15.1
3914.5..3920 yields 15.1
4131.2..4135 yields 14.1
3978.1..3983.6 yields 14.9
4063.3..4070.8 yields 14.7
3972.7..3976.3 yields 14.8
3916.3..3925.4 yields 15.5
